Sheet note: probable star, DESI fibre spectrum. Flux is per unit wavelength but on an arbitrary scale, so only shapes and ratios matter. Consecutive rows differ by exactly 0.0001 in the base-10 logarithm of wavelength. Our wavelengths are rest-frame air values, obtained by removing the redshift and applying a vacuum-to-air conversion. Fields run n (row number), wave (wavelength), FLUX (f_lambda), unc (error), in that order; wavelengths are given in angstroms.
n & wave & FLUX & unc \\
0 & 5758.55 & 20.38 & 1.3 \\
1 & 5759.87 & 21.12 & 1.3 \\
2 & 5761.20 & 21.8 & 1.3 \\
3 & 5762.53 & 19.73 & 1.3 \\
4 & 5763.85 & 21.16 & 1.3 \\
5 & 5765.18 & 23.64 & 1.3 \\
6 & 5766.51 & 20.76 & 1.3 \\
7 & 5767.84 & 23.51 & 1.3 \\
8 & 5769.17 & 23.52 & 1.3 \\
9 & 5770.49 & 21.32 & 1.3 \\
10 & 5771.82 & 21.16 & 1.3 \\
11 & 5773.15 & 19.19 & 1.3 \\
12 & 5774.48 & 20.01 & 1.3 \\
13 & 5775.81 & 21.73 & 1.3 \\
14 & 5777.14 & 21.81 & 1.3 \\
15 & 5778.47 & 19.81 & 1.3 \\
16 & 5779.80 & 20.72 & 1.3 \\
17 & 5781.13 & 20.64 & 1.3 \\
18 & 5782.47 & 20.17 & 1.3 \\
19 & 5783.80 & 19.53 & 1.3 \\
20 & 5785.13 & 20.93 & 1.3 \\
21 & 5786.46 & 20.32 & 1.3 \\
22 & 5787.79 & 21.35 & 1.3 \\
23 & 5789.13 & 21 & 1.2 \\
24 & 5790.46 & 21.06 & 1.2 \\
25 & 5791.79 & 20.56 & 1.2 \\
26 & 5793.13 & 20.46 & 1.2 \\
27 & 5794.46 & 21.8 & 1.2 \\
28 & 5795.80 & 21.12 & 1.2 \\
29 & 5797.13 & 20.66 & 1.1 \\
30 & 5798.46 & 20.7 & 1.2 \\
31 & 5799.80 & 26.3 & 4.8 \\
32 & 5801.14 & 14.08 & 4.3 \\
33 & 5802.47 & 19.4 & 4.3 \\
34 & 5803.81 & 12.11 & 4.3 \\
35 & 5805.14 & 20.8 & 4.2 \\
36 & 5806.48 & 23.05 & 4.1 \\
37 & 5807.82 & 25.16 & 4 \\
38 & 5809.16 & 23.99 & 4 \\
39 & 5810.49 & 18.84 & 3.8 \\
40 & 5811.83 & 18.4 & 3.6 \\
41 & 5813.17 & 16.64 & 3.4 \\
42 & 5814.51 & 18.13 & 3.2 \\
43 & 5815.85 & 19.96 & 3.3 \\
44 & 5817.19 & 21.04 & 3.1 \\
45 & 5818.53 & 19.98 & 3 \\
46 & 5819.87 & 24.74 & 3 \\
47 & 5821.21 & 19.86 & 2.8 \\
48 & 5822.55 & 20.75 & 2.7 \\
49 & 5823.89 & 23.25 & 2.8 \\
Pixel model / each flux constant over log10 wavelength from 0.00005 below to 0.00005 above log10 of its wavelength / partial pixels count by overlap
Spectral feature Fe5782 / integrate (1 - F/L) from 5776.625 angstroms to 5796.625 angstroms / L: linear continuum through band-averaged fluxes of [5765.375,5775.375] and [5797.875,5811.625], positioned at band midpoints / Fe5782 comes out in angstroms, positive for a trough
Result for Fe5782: 0.2 angstroms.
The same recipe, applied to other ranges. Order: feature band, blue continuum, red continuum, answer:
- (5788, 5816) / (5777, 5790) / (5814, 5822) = 0.55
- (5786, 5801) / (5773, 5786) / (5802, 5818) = -0.73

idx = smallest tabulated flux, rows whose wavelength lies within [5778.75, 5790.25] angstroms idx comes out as 19.53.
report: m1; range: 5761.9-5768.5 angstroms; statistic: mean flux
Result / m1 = 21.8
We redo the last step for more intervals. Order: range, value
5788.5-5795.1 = 21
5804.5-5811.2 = 22.3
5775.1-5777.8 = 21.7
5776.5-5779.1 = 20.8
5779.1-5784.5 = 20.3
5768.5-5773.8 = 21.3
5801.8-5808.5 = 20.1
